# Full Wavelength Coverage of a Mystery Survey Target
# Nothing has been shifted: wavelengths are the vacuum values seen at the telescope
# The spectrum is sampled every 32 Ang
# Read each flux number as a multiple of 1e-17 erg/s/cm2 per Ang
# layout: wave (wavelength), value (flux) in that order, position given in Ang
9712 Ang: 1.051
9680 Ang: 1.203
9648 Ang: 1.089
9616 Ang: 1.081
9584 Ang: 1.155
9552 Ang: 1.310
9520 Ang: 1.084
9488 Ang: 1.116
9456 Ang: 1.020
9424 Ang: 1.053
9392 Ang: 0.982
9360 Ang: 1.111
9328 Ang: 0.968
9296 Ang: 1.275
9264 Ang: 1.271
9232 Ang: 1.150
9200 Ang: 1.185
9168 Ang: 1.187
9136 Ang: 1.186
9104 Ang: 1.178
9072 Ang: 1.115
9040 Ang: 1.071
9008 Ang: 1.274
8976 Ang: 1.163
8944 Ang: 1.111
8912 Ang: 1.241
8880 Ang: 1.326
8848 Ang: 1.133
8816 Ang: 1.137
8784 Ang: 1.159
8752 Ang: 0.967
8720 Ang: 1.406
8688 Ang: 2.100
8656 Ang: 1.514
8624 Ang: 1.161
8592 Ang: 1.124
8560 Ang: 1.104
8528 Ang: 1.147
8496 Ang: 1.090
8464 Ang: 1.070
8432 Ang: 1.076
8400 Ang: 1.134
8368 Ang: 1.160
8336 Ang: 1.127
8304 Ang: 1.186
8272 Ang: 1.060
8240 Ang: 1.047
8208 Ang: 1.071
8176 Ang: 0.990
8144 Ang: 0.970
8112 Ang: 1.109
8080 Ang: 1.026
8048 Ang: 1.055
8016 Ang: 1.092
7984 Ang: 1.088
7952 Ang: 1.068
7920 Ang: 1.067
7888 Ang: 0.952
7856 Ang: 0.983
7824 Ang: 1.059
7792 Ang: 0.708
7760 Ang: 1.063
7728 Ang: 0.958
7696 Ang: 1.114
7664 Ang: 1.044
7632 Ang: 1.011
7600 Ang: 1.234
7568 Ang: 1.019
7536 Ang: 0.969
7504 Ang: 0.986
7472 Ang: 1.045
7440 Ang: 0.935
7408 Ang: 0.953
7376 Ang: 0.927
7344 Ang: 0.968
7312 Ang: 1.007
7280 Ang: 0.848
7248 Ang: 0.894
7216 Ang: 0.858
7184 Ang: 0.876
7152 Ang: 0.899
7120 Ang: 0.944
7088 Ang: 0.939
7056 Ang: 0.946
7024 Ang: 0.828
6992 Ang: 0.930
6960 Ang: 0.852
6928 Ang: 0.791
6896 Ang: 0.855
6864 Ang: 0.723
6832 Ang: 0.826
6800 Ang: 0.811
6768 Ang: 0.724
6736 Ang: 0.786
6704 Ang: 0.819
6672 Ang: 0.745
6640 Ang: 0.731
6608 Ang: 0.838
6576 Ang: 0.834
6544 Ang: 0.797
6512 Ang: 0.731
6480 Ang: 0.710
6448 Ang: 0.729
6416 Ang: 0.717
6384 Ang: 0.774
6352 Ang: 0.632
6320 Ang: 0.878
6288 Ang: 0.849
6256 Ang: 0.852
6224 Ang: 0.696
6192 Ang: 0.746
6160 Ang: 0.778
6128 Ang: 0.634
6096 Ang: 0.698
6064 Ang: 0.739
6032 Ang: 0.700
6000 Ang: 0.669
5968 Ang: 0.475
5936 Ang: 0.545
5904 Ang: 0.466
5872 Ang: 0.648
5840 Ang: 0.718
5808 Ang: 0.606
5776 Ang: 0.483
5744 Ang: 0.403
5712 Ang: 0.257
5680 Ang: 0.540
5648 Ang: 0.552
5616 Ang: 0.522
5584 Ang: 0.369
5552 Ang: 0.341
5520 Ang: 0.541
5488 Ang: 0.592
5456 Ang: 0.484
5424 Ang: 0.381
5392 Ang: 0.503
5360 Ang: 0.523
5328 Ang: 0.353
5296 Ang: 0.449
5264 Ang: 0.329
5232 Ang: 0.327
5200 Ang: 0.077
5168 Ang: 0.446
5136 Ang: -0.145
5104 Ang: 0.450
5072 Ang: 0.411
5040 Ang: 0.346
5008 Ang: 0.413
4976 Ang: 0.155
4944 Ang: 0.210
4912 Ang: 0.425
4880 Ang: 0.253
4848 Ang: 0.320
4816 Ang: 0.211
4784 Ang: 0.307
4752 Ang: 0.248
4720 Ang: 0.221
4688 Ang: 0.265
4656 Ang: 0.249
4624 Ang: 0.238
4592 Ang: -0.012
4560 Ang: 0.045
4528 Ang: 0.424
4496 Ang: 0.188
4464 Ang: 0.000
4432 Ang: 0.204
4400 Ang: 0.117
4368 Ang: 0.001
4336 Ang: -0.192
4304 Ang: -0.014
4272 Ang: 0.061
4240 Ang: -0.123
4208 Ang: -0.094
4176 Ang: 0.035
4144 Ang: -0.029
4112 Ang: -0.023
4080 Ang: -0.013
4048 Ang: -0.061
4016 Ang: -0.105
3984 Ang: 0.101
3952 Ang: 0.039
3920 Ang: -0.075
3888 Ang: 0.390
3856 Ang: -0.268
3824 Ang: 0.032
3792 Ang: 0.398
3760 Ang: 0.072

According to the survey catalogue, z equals 0.322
